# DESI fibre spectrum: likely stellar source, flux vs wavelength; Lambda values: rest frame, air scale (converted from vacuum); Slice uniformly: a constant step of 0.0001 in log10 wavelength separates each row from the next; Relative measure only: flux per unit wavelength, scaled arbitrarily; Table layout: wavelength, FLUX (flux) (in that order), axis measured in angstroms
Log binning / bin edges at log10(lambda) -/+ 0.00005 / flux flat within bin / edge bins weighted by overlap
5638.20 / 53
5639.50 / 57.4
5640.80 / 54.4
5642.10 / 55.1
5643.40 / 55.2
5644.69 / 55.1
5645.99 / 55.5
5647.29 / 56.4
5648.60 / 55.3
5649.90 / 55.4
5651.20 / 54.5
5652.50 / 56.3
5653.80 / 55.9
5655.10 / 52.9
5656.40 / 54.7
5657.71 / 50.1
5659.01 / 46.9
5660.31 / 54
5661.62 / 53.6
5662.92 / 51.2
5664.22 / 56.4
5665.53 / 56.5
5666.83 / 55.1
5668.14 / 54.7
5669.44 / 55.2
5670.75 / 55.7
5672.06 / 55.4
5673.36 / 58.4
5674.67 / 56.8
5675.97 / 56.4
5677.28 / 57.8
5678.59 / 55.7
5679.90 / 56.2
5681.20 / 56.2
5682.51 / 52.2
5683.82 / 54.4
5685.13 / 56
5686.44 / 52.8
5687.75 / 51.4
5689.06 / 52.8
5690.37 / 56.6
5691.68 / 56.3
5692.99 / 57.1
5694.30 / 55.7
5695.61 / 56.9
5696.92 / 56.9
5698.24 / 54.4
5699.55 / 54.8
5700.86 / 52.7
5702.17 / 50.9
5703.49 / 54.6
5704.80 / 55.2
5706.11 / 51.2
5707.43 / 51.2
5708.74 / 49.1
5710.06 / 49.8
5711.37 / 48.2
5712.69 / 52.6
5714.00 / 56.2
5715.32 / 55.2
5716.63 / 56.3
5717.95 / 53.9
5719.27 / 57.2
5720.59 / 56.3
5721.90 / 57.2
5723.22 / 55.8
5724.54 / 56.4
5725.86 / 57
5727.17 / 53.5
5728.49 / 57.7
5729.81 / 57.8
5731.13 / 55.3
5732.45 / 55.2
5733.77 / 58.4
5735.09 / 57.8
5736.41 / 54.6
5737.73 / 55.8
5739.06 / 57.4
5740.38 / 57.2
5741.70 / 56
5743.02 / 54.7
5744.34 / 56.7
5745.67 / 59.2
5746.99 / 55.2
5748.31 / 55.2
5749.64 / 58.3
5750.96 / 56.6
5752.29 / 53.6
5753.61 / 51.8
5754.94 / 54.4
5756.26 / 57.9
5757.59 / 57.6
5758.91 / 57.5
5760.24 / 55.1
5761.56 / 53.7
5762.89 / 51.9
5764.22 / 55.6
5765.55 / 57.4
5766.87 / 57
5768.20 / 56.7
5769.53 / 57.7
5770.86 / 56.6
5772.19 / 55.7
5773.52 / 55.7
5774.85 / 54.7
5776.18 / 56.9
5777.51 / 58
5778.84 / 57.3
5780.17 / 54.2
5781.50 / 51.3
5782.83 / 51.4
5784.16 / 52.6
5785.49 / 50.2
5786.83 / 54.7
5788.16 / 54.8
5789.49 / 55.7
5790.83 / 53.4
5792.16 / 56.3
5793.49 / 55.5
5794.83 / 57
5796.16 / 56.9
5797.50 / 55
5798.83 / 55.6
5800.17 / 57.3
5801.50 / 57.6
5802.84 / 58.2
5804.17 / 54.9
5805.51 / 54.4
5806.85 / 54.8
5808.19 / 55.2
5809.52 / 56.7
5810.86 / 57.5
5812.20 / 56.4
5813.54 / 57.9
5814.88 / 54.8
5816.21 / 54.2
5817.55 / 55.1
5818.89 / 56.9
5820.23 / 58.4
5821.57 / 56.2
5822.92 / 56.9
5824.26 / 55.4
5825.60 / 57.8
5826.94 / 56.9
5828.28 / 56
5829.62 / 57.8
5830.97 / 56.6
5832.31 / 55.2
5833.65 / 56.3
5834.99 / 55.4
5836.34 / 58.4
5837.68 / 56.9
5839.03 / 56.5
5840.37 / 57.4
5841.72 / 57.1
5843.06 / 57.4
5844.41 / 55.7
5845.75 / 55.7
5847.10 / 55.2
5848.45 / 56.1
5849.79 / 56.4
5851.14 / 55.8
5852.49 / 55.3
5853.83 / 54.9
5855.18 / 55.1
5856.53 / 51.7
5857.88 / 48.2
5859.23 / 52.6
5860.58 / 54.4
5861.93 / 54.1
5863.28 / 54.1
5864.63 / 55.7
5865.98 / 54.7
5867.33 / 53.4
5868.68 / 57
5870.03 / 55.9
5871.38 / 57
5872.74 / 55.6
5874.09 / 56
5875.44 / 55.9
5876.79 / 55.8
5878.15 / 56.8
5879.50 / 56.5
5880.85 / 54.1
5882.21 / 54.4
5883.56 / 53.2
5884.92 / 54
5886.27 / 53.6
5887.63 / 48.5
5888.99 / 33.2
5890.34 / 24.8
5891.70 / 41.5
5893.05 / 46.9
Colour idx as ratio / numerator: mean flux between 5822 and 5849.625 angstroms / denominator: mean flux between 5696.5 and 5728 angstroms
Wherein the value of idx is 1.05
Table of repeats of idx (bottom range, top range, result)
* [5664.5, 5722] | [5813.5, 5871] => 1.02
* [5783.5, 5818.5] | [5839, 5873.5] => 0.99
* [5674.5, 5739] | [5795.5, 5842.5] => 1.03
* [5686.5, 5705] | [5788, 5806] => 1.02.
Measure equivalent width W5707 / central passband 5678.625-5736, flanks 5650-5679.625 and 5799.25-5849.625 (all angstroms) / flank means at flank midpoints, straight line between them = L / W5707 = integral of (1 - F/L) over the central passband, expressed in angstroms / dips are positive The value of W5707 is 0.5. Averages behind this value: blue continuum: 54.8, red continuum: 56.4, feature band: 54.7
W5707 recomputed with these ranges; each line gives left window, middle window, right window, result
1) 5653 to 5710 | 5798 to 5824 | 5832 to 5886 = -0.6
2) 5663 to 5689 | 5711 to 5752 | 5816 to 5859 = -0.4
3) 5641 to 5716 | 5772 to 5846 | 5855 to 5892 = -4.2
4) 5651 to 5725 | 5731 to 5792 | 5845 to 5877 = -1.0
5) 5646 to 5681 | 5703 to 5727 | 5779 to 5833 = 0.5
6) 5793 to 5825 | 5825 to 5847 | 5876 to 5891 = -1.2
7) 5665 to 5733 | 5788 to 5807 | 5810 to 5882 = -0.1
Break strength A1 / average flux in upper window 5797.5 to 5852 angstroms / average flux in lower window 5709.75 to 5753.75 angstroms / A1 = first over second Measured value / 1.01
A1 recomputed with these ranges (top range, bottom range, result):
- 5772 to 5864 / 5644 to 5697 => 1.01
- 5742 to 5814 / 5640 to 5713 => 1.02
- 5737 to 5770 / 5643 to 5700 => 1.02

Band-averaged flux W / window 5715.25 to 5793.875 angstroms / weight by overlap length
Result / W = 55.7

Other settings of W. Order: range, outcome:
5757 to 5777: 56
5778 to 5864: 55.5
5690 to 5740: 55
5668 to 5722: 54.6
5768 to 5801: 55.2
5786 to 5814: 55.9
